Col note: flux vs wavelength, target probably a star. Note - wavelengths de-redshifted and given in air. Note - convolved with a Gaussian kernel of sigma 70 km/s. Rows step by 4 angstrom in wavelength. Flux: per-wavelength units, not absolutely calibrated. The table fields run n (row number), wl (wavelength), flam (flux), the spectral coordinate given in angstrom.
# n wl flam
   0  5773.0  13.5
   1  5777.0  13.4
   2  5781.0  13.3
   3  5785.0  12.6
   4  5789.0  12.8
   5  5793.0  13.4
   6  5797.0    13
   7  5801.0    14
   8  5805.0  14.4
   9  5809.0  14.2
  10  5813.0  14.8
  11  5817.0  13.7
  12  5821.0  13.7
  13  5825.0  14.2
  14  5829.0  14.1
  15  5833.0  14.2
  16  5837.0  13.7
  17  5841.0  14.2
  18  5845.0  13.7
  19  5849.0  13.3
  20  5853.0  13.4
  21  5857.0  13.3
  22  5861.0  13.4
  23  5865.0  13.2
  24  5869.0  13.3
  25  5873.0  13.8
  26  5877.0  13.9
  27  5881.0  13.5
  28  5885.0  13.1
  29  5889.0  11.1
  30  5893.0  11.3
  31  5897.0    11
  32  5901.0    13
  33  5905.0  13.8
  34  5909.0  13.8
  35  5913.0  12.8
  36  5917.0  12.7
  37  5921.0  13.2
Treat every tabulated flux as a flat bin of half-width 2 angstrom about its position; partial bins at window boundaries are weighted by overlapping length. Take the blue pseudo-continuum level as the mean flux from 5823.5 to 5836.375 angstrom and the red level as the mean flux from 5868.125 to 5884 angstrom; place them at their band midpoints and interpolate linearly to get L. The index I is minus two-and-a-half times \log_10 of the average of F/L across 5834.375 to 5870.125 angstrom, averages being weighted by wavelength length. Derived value 0.03 mag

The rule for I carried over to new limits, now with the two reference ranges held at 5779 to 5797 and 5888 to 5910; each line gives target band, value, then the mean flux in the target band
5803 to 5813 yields -0.12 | 14.4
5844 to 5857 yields -0.07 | 13.4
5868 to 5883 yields -0.10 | 13.6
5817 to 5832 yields -0.10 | 14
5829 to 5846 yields -0.10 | 14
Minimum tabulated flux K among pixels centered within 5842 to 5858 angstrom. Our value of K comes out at 13.3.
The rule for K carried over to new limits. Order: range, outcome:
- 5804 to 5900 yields 11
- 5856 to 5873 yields 13.2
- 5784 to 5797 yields 12.6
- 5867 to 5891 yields 11.1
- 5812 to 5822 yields 13.7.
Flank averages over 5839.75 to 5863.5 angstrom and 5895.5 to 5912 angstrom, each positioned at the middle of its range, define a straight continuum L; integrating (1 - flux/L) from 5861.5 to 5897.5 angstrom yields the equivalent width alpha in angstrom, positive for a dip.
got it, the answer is 1.18 angstrom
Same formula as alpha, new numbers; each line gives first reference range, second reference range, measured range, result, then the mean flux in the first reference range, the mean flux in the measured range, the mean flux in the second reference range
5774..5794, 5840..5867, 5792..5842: -2.62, 13.1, 14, 13.5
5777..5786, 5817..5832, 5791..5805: -0.17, 13.1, 13.6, 14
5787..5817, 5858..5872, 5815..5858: -0.76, 13.8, 13.8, 13.3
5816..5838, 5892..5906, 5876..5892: -0.17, 14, 12.7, 12.2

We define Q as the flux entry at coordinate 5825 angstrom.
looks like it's 14.2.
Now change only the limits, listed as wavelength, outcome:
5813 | 14.8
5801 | 14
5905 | 13.8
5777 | 13.4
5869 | 13.3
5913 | 12.8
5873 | 13.8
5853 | 13.4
